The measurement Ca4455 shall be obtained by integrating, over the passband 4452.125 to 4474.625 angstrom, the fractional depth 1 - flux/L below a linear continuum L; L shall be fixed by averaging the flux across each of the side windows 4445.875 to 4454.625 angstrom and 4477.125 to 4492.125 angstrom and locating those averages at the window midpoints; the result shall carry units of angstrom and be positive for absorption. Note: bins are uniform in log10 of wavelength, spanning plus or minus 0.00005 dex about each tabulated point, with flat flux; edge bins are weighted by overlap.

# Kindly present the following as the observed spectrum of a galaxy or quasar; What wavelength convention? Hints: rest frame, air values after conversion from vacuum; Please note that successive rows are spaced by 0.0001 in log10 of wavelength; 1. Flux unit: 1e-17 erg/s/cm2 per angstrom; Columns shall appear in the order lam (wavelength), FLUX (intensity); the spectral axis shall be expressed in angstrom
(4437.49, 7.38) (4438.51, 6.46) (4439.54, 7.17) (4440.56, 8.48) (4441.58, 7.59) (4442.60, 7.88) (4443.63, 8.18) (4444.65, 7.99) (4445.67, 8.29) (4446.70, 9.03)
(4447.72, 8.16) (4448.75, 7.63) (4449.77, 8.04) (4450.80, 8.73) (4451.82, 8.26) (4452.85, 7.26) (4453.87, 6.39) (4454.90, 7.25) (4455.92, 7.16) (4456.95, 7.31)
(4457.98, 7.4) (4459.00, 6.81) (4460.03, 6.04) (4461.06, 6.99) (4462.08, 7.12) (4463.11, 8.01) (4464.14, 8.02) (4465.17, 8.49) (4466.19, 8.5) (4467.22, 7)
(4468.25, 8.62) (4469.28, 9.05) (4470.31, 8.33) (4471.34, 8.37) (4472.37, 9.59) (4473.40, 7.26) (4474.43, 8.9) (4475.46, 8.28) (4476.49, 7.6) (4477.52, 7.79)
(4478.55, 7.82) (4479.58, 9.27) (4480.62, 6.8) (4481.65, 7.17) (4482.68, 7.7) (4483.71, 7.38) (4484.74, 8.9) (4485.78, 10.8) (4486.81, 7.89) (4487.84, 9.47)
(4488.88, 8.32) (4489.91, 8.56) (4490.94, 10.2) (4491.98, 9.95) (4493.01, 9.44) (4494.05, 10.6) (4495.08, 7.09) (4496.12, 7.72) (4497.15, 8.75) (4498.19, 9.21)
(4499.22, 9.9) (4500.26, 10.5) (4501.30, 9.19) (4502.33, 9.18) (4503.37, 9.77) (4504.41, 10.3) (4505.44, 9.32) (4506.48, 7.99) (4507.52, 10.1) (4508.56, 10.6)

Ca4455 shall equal 1.2 angstrom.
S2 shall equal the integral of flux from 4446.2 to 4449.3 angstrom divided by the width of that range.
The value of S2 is 8.27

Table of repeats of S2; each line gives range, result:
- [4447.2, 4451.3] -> 8.14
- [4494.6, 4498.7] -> 8.19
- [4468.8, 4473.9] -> 8.52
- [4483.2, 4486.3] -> 9.02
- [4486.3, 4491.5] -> 8.89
